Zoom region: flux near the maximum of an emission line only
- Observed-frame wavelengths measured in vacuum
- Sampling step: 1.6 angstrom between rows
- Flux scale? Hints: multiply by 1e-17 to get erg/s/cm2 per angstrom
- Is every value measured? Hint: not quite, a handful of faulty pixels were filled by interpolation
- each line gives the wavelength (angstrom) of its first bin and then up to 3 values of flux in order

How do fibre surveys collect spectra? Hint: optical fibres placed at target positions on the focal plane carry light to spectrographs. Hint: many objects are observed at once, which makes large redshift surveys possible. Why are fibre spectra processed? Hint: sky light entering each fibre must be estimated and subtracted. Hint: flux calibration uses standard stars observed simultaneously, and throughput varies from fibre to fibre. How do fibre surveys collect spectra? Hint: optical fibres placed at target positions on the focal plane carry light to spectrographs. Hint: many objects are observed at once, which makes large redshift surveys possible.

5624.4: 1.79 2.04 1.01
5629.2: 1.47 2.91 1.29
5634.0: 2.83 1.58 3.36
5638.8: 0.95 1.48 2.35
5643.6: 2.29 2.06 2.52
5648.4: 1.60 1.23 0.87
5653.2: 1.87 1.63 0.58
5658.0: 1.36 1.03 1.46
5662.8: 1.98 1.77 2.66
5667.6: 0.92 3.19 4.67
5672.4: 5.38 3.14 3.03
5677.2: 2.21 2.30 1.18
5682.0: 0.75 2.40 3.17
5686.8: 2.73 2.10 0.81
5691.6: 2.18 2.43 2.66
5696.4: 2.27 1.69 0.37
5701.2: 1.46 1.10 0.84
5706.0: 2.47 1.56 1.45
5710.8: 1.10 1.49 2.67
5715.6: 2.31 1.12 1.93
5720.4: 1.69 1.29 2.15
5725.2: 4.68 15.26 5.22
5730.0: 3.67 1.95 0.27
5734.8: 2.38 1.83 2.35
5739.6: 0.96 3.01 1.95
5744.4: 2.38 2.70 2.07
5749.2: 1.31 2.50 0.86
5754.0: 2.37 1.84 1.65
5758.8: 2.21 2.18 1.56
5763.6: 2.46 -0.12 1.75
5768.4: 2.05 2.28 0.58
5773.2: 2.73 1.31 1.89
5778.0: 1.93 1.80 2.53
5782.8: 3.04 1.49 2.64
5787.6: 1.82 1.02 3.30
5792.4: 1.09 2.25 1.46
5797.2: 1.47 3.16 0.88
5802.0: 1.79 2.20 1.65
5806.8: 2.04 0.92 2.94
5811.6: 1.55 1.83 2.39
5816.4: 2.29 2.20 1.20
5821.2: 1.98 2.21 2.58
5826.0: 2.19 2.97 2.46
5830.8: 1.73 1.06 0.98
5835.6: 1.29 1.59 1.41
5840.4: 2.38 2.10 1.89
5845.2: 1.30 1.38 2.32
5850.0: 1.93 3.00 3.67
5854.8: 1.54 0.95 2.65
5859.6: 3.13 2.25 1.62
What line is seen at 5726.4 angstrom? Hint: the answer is [O III]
